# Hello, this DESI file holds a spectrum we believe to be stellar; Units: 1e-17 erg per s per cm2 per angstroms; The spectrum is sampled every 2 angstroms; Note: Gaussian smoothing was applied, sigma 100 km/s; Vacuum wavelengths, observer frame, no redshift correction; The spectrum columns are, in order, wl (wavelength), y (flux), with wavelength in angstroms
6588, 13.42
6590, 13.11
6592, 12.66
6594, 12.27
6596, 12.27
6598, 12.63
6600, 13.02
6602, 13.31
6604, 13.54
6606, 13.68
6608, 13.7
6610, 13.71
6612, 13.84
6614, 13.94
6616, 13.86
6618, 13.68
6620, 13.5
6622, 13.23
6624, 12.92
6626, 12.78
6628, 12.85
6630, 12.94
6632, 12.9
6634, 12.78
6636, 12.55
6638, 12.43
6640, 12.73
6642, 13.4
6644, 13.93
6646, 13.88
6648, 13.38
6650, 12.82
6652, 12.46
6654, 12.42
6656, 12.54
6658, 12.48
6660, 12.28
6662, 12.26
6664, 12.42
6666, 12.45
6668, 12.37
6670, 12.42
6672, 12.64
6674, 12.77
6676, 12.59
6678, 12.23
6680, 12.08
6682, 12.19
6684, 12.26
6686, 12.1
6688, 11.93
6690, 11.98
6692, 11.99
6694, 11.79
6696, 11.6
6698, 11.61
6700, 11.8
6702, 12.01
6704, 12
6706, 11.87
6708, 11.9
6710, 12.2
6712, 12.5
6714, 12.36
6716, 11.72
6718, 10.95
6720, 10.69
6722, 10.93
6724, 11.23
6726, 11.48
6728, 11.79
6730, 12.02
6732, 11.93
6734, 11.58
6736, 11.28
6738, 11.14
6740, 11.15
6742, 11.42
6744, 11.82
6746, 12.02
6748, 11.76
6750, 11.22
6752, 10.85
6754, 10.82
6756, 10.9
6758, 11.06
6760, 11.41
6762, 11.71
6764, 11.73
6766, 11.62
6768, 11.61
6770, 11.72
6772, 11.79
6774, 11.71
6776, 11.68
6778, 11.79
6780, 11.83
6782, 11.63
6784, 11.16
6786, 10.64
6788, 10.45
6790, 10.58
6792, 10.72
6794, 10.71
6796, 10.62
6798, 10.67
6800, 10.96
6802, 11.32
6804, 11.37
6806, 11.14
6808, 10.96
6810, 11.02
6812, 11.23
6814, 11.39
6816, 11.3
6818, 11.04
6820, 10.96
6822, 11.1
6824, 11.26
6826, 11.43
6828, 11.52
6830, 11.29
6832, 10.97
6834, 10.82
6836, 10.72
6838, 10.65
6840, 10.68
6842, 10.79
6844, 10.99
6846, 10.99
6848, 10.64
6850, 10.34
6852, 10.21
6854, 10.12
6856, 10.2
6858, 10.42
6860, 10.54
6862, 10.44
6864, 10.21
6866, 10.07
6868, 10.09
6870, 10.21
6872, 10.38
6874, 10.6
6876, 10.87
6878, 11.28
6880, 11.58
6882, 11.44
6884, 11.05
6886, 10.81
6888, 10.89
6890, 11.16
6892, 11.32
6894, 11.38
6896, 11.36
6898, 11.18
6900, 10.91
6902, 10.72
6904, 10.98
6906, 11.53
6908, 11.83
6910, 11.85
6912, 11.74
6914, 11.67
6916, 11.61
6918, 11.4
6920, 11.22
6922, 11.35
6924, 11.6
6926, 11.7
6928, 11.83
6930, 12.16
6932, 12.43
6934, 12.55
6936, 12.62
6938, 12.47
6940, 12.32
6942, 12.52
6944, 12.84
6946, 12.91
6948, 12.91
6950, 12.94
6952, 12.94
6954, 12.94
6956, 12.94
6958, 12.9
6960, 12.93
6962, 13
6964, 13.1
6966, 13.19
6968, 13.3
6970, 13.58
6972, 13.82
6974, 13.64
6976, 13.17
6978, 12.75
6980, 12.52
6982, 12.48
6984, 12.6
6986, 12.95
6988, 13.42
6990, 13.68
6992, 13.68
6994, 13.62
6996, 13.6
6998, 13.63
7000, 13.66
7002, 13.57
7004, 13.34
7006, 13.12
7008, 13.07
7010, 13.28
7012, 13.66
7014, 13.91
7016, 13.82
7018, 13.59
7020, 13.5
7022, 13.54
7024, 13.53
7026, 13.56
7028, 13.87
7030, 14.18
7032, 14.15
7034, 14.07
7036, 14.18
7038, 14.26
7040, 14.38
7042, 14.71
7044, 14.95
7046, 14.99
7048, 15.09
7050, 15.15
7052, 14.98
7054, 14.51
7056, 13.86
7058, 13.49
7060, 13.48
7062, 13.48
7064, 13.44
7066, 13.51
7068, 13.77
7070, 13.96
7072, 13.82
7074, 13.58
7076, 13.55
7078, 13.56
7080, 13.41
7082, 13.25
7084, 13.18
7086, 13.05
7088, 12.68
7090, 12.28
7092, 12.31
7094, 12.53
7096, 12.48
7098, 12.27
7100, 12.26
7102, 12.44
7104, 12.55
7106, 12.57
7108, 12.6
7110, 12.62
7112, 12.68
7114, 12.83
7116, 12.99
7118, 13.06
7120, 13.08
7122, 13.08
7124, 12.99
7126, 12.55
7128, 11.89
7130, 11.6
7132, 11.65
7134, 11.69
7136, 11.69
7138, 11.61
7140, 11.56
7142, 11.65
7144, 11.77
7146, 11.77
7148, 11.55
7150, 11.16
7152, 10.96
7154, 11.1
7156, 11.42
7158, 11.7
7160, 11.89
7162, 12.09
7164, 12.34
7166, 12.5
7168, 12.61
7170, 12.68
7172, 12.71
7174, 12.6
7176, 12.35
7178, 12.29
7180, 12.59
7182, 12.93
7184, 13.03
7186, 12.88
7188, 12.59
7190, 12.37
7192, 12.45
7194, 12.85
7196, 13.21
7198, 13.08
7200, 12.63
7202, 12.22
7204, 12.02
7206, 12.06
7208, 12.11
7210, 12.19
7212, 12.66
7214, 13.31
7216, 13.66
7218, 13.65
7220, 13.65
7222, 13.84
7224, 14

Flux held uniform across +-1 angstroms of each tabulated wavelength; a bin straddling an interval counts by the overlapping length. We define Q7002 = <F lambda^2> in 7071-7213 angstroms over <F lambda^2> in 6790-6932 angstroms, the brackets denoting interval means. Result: 1.22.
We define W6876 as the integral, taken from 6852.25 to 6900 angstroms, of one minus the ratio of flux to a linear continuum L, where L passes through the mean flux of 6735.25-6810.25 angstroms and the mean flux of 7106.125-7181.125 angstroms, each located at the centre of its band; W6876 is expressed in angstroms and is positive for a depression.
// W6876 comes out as 3.1 angstroms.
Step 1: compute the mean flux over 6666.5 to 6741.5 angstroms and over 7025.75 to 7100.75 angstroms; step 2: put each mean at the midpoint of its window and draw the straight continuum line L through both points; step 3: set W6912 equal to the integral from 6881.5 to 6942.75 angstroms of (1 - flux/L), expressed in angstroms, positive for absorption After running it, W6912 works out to 6.3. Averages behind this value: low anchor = 11.9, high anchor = 13.7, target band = 11.6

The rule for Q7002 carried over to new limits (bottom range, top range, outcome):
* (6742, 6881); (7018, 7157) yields 1.28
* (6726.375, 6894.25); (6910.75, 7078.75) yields 1.27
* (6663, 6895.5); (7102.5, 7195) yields 1.21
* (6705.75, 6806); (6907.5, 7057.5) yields 1.24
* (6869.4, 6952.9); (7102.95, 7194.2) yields 1.13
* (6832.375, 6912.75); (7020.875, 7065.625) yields 1.37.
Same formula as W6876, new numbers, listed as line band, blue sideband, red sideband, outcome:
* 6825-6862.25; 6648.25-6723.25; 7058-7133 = 5.0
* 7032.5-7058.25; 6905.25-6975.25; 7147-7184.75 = -4.6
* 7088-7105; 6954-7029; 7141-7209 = 0.4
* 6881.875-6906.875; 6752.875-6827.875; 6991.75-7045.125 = 2.6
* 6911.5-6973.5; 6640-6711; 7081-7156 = -1.0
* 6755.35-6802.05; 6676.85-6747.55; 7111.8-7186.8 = 2.3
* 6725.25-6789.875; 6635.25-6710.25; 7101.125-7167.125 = 4.7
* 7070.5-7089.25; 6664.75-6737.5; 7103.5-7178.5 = -1.9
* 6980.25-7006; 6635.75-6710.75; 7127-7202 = -2.3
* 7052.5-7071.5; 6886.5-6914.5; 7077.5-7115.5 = -2.0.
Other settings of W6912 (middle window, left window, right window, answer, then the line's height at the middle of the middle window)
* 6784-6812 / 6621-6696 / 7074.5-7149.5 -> 3.7 angstroms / 12.5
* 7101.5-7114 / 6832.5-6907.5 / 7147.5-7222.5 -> -0.6 angstroms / 12.1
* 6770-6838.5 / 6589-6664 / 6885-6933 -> 5.1 angstroms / 12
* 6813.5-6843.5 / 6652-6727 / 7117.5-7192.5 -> 2.5 angstroms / 12.1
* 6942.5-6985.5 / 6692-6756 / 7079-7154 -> -3.5 angstroms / 12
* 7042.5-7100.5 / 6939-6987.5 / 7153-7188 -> -4.2 angstroms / 12.6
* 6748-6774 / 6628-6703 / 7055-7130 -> 2.5 angstroms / 12.6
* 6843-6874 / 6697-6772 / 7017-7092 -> 5.1 angstroms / 12.4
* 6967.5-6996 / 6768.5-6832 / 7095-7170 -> -3.7 angstroms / 11.7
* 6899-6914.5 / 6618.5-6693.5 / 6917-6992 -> 1.6 angstroms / 12.7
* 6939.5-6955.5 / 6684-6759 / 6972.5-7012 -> 0.2 angstroms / 13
